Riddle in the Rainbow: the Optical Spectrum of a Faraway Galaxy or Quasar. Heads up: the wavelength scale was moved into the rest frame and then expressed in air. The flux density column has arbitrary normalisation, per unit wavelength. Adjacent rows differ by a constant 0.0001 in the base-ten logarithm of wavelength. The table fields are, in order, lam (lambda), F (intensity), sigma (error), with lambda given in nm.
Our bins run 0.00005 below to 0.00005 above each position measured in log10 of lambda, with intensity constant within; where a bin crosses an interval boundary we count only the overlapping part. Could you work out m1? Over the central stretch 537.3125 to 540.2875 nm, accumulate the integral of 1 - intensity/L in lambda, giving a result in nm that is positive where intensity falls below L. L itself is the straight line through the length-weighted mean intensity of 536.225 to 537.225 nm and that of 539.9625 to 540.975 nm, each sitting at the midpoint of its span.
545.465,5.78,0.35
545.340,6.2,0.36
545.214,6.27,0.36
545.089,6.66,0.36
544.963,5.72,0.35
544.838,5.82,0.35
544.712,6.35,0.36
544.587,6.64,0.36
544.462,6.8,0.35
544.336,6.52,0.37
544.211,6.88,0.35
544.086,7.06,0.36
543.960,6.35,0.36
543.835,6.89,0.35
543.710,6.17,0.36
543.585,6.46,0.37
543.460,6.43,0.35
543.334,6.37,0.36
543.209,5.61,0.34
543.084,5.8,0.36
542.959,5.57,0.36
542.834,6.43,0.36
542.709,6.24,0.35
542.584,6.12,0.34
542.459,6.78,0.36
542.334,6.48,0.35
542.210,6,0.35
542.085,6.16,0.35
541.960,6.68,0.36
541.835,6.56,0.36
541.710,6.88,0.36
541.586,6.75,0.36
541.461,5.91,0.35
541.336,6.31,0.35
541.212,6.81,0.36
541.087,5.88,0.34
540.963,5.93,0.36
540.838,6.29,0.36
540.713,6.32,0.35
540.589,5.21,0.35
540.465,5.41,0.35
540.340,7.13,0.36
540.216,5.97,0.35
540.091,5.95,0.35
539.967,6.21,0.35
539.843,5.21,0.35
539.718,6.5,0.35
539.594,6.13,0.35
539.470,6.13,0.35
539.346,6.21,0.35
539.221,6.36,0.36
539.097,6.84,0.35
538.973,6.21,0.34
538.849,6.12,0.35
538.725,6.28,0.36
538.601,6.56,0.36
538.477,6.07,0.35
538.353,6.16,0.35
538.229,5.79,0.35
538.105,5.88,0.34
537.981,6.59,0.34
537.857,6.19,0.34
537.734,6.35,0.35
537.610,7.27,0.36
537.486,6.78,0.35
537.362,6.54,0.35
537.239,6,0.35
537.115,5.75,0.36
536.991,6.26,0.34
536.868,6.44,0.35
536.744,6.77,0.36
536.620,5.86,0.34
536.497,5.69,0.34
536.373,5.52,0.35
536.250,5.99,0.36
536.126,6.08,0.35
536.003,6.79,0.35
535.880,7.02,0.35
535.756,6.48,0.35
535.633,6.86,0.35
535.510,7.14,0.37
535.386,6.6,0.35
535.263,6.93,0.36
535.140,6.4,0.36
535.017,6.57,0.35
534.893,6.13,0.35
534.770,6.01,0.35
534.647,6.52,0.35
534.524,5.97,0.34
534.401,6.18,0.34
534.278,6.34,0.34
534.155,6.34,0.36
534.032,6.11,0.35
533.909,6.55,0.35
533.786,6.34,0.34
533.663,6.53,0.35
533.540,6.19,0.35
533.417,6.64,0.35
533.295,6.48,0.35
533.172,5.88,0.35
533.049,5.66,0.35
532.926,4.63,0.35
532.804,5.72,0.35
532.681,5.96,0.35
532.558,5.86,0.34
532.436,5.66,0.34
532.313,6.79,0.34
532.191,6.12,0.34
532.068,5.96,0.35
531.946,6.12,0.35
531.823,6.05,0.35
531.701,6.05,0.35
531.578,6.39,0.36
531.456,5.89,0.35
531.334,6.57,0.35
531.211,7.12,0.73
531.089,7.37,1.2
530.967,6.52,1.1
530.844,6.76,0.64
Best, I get -0.11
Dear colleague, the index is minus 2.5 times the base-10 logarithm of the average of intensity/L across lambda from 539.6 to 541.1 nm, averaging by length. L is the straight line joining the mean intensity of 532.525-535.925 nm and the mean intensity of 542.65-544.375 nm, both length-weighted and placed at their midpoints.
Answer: 0.05 mag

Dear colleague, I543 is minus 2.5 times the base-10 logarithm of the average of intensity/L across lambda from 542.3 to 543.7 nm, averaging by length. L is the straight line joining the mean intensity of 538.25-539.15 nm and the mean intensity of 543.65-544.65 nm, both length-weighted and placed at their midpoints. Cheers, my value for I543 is 0.066 mag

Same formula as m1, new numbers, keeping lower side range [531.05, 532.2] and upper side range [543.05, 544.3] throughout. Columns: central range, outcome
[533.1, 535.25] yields 0.02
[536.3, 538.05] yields 0.03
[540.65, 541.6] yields 0.02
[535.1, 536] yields -0.06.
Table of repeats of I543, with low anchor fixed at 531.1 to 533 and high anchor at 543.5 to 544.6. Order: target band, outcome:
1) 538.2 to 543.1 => 0.05 mag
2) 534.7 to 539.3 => -0.01 mag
